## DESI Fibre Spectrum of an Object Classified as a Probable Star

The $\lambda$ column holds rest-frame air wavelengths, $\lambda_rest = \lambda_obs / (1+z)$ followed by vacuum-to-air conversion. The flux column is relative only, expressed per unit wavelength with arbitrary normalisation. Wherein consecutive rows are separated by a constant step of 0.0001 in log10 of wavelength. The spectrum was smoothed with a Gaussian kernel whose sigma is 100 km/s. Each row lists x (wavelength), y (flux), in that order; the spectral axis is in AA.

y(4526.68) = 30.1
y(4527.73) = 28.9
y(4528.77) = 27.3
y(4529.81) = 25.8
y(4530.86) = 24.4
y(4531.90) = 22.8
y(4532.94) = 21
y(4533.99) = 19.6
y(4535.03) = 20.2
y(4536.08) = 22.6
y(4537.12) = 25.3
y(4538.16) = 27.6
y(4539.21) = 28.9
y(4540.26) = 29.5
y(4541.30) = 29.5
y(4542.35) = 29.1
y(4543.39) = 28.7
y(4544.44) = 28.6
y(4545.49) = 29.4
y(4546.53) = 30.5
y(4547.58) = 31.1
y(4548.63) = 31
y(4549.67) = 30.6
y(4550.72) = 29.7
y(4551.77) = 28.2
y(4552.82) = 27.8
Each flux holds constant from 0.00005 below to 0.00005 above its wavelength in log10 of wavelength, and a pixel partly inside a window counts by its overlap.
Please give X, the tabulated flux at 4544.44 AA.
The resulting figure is 28.6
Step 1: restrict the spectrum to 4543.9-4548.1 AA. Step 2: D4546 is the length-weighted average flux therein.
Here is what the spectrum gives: 29.9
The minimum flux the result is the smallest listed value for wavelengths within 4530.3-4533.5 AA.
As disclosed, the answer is 21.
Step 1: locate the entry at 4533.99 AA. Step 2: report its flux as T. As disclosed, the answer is 19.6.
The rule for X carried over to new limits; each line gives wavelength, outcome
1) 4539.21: 28.9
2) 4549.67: 30.6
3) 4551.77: 28.2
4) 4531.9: 22.8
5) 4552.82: 27.8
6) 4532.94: 21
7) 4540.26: 29.5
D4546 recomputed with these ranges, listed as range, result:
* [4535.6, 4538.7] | 25.3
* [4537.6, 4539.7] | 28.2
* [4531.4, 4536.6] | 21.2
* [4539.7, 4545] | 29.1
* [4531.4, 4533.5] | 21.8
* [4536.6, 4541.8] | 28.2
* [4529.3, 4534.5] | 22.7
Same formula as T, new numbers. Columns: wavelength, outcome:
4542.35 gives 29.1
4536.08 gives 22.6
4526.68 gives 30.1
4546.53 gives 30.5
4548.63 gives 31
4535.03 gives 20.2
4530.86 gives 24.4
